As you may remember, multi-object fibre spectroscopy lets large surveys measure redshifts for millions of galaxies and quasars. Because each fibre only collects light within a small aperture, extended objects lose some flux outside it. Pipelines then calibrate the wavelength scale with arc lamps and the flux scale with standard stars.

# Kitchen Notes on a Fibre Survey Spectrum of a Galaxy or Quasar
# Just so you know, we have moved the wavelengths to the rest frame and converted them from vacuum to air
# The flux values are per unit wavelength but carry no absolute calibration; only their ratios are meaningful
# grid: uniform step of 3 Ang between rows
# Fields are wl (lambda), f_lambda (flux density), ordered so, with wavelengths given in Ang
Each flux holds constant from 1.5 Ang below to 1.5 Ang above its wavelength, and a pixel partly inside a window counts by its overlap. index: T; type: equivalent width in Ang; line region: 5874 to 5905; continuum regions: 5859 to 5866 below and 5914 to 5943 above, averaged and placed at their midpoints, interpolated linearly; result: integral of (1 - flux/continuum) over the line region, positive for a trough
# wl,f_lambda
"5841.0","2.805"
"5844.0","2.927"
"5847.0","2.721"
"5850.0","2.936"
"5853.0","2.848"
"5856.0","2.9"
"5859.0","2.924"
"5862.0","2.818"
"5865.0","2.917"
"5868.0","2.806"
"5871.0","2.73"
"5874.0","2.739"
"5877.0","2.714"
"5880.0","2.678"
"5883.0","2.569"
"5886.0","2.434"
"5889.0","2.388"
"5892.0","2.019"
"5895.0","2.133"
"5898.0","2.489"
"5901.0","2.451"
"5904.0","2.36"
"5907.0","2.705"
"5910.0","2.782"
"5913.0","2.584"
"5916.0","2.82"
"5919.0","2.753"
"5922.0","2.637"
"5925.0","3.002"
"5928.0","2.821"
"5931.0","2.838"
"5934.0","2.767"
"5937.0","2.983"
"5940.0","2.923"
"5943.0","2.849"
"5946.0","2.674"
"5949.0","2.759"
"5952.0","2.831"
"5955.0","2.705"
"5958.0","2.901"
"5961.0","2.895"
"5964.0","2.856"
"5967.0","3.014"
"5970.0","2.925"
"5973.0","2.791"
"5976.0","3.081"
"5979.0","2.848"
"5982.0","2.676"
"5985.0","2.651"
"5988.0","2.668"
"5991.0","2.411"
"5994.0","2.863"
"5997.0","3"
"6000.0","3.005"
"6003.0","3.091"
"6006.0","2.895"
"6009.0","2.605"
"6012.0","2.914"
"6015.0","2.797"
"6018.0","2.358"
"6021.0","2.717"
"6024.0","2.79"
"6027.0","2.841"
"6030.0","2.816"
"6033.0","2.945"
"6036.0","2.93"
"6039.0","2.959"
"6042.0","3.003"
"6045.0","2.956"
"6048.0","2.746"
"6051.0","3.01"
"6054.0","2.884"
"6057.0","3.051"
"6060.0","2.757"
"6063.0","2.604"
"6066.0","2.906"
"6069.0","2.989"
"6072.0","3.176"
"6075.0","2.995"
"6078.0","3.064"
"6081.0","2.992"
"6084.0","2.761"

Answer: 4.5 Ang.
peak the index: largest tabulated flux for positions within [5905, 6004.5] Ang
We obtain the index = 3.091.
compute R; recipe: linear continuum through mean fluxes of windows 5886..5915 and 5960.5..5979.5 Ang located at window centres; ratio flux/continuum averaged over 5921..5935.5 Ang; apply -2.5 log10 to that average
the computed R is -0.07 mag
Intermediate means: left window 2.44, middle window 2.82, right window 2.92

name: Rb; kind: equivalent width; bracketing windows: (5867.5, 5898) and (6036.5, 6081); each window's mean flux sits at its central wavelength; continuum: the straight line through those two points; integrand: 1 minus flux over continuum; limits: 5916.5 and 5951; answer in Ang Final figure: -2.4 Ang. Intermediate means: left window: 2.51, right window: 2.94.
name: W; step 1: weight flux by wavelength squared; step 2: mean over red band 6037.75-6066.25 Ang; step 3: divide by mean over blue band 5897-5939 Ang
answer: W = 1.11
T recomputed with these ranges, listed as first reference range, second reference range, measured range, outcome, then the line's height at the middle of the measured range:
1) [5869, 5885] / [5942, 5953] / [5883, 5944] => 2.2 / 2.73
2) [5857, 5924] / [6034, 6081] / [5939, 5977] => -1.5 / 2.75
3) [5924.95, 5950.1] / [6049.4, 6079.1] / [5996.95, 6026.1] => 0.9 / 2.9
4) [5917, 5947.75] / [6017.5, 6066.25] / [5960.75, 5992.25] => 0.4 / 2.83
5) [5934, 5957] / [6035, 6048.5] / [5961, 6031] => 1.6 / 2.88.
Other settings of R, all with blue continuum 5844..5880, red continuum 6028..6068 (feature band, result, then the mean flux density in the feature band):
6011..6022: 0.08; 2.69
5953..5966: 0.00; 2.85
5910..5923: 0.05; 2.71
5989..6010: 0.01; 2.84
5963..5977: -0.03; 2.93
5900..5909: 0.13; 2.52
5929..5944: -0.01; 2.87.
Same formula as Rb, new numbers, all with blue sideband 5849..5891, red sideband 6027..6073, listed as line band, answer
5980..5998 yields 0.9 Ang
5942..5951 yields 0.2 Ang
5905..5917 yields 0.3 Ang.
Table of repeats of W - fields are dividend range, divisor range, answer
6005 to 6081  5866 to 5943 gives 1.13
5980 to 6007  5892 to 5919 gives 1.15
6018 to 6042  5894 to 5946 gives 1.09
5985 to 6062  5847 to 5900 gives 1.13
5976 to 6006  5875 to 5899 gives 1.20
